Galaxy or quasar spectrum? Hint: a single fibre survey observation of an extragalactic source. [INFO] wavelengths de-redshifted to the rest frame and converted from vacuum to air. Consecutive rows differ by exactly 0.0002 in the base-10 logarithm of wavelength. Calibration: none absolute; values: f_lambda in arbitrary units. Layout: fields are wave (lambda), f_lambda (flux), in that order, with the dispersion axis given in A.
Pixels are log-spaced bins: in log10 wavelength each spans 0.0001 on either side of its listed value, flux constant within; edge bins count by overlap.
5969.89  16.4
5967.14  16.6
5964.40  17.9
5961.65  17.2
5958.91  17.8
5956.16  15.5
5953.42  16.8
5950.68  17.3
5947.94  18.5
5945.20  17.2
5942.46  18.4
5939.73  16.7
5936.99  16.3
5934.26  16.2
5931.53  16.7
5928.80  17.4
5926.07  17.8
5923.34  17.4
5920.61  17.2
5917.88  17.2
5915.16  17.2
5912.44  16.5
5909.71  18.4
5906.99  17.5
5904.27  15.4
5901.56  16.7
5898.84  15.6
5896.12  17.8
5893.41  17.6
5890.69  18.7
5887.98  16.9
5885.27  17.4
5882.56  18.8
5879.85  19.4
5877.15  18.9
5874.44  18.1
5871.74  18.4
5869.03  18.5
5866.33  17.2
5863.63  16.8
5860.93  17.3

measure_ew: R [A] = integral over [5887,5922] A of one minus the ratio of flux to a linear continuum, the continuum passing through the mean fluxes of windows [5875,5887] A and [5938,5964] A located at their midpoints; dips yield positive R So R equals 1.9 A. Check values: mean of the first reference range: 18.5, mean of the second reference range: 17.3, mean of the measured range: 17.1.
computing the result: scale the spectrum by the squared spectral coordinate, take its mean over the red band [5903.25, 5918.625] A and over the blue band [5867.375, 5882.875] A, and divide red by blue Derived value 0.9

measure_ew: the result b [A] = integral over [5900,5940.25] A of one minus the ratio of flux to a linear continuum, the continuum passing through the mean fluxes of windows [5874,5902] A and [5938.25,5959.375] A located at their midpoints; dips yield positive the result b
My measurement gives 1.3 A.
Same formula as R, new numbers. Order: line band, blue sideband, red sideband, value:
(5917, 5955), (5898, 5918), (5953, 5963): -0.9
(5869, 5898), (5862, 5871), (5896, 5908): -1.9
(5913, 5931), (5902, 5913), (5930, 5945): -0.4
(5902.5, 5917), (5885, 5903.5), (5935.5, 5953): 0.2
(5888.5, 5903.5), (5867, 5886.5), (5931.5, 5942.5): 0.6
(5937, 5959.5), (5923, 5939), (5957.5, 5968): 0.0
